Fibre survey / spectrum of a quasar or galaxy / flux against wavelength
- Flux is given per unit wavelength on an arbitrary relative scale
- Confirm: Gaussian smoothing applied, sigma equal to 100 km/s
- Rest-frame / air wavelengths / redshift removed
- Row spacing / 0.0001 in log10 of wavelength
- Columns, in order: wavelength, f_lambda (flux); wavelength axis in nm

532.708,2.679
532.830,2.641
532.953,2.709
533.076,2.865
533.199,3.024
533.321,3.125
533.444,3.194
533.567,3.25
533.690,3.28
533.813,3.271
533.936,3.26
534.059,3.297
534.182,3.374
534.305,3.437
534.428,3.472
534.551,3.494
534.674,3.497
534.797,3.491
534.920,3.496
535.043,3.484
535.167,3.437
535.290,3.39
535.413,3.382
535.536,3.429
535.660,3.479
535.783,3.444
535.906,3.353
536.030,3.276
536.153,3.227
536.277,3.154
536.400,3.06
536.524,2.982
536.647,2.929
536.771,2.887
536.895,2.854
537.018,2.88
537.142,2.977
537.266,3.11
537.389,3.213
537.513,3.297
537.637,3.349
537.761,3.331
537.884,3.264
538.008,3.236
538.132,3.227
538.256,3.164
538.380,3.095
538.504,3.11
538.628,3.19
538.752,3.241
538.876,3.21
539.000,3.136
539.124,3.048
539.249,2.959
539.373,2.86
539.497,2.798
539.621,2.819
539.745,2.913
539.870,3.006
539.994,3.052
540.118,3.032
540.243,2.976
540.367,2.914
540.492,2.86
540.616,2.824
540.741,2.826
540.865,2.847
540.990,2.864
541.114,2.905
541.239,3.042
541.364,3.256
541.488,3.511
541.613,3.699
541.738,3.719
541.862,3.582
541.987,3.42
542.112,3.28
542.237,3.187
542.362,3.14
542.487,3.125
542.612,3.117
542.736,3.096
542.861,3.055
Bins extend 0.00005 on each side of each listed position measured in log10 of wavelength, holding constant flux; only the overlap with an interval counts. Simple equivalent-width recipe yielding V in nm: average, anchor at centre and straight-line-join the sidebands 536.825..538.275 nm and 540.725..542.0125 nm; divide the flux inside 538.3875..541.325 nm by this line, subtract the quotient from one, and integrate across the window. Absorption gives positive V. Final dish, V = 0.215 nm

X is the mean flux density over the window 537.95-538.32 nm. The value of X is 3.21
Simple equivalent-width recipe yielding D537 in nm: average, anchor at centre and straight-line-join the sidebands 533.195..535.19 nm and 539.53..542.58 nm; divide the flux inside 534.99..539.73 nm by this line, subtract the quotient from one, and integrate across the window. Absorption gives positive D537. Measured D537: 0.12 nm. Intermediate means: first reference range 3.35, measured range 3.16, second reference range 3.11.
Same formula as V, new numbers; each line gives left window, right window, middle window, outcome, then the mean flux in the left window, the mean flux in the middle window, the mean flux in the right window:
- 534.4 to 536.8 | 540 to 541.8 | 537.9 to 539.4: 0.03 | 3.32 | 3.13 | 3.09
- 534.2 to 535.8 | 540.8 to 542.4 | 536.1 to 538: 0.16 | 3.46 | 3.1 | 3.27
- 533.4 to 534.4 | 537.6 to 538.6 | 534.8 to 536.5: -0.04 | 3.3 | 3.35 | 3.22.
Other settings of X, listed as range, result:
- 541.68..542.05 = 3.57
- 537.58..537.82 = 3.34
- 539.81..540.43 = 3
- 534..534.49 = 3.4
